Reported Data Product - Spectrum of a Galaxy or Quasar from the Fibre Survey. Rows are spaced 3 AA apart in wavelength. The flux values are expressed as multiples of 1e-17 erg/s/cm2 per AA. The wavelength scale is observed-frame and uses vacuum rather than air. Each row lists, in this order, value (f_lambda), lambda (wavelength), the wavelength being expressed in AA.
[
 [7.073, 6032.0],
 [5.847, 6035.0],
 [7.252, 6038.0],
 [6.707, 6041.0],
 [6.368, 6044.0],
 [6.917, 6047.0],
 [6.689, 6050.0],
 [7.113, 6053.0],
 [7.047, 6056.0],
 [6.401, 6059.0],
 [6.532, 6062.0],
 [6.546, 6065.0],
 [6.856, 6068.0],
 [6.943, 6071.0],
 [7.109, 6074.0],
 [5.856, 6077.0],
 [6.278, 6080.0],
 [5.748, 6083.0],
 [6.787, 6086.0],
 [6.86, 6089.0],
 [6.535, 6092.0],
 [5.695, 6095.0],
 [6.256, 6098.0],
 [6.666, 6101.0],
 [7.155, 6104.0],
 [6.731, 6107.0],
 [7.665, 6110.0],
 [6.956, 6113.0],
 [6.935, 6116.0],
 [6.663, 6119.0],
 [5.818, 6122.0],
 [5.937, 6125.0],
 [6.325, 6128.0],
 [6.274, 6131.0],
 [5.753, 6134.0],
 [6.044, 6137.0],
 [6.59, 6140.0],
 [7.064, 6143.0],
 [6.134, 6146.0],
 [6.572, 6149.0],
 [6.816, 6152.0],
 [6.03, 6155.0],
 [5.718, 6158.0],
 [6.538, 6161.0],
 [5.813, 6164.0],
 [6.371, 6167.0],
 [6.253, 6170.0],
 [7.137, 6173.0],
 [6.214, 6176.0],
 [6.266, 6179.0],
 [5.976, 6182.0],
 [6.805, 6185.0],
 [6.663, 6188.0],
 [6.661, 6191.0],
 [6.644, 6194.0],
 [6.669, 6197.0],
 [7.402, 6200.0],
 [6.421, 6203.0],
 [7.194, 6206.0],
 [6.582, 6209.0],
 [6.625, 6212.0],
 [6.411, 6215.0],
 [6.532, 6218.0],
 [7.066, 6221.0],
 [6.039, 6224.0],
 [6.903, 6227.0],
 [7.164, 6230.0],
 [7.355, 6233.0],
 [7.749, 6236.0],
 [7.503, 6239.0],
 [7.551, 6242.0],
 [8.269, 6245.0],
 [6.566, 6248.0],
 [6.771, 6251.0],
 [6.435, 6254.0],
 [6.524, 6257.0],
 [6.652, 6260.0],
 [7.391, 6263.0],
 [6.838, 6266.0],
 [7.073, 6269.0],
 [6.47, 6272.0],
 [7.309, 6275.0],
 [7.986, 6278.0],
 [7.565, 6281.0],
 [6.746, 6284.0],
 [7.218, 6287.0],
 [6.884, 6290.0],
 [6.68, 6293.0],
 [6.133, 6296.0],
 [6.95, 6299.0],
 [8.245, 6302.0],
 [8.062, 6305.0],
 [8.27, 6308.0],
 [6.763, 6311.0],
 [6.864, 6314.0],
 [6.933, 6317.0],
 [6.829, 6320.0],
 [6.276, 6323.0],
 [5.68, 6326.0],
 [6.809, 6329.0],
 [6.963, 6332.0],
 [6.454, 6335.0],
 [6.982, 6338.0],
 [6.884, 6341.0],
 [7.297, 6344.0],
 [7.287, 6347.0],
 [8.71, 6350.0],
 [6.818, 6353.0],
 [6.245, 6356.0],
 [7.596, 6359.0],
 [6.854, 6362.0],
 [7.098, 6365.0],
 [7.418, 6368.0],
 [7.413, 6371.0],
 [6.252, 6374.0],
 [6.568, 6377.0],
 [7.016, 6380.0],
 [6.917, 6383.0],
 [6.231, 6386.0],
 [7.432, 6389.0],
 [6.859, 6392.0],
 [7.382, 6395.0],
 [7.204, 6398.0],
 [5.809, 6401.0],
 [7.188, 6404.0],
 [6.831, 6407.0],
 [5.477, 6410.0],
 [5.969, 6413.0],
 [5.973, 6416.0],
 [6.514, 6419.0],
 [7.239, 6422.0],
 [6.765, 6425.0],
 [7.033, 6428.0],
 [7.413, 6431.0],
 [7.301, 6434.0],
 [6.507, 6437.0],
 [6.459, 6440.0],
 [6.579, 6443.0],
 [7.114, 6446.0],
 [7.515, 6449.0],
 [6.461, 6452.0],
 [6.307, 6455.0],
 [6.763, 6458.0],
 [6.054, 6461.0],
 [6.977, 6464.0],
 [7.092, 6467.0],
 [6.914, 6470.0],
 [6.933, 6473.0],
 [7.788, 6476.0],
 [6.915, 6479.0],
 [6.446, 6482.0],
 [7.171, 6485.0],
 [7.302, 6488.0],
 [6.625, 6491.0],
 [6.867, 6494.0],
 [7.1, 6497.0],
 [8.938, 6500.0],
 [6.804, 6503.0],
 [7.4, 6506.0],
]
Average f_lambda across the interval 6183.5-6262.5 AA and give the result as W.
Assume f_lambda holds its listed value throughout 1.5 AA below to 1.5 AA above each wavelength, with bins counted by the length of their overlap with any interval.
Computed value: 6.9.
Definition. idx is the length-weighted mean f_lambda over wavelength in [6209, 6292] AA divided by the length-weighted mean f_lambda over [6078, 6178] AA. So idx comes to 1.1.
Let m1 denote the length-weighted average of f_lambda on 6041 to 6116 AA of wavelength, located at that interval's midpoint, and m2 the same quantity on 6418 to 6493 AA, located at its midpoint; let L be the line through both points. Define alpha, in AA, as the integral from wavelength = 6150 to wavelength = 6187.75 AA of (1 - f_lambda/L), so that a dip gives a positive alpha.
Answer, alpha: 2.10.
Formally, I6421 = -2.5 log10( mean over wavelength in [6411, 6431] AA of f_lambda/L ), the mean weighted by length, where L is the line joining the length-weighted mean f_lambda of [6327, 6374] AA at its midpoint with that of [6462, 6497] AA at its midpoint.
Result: 0.07 mag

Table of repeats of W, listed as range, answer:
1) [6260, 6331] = 7.03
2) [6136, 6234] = 6.56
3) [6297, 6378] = 7.05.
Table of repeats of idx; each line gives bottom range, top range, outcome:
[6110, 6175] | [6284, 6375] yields 1.10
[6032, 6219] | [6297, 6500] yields 1.06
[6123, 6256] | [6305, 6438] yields 1.04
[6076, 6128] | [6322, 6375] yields 1.07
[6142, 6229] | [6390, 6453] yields 1.03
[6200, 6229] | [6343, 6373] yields 1.08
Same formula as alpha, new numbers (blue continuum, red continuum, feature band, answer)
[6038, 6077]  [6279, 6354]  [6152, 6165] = 1.4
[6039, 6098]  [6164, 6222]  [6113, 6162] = 1.8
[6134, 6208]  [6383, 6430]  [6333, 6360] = -2.0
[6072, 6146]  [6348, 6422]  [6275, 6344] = -2.9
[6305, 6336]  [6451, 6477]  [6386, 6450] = 0.4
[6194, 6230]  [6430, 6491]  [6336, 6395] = -1.9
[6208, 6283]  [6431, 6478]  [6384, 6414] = 1.1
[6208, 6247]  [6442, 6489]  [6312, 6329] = 1.1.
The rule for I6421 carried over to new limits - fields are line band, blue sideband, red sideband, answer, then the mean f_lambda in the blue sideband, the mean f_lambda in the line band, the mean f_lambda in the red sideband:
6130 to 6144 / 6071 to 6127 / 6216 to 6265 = 0.06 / 6.55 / 6.32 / 7.02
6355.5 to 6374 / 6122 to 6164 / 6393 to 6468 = -0.07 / 6.26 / 7.08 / 6.72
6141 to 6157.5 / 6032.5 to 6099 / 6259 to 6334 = 0.04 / 6.57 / 6.48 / 7.02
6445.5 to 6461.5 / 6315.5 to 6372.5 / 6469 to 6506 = 0.06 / 6.98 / 6.72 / 7.16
